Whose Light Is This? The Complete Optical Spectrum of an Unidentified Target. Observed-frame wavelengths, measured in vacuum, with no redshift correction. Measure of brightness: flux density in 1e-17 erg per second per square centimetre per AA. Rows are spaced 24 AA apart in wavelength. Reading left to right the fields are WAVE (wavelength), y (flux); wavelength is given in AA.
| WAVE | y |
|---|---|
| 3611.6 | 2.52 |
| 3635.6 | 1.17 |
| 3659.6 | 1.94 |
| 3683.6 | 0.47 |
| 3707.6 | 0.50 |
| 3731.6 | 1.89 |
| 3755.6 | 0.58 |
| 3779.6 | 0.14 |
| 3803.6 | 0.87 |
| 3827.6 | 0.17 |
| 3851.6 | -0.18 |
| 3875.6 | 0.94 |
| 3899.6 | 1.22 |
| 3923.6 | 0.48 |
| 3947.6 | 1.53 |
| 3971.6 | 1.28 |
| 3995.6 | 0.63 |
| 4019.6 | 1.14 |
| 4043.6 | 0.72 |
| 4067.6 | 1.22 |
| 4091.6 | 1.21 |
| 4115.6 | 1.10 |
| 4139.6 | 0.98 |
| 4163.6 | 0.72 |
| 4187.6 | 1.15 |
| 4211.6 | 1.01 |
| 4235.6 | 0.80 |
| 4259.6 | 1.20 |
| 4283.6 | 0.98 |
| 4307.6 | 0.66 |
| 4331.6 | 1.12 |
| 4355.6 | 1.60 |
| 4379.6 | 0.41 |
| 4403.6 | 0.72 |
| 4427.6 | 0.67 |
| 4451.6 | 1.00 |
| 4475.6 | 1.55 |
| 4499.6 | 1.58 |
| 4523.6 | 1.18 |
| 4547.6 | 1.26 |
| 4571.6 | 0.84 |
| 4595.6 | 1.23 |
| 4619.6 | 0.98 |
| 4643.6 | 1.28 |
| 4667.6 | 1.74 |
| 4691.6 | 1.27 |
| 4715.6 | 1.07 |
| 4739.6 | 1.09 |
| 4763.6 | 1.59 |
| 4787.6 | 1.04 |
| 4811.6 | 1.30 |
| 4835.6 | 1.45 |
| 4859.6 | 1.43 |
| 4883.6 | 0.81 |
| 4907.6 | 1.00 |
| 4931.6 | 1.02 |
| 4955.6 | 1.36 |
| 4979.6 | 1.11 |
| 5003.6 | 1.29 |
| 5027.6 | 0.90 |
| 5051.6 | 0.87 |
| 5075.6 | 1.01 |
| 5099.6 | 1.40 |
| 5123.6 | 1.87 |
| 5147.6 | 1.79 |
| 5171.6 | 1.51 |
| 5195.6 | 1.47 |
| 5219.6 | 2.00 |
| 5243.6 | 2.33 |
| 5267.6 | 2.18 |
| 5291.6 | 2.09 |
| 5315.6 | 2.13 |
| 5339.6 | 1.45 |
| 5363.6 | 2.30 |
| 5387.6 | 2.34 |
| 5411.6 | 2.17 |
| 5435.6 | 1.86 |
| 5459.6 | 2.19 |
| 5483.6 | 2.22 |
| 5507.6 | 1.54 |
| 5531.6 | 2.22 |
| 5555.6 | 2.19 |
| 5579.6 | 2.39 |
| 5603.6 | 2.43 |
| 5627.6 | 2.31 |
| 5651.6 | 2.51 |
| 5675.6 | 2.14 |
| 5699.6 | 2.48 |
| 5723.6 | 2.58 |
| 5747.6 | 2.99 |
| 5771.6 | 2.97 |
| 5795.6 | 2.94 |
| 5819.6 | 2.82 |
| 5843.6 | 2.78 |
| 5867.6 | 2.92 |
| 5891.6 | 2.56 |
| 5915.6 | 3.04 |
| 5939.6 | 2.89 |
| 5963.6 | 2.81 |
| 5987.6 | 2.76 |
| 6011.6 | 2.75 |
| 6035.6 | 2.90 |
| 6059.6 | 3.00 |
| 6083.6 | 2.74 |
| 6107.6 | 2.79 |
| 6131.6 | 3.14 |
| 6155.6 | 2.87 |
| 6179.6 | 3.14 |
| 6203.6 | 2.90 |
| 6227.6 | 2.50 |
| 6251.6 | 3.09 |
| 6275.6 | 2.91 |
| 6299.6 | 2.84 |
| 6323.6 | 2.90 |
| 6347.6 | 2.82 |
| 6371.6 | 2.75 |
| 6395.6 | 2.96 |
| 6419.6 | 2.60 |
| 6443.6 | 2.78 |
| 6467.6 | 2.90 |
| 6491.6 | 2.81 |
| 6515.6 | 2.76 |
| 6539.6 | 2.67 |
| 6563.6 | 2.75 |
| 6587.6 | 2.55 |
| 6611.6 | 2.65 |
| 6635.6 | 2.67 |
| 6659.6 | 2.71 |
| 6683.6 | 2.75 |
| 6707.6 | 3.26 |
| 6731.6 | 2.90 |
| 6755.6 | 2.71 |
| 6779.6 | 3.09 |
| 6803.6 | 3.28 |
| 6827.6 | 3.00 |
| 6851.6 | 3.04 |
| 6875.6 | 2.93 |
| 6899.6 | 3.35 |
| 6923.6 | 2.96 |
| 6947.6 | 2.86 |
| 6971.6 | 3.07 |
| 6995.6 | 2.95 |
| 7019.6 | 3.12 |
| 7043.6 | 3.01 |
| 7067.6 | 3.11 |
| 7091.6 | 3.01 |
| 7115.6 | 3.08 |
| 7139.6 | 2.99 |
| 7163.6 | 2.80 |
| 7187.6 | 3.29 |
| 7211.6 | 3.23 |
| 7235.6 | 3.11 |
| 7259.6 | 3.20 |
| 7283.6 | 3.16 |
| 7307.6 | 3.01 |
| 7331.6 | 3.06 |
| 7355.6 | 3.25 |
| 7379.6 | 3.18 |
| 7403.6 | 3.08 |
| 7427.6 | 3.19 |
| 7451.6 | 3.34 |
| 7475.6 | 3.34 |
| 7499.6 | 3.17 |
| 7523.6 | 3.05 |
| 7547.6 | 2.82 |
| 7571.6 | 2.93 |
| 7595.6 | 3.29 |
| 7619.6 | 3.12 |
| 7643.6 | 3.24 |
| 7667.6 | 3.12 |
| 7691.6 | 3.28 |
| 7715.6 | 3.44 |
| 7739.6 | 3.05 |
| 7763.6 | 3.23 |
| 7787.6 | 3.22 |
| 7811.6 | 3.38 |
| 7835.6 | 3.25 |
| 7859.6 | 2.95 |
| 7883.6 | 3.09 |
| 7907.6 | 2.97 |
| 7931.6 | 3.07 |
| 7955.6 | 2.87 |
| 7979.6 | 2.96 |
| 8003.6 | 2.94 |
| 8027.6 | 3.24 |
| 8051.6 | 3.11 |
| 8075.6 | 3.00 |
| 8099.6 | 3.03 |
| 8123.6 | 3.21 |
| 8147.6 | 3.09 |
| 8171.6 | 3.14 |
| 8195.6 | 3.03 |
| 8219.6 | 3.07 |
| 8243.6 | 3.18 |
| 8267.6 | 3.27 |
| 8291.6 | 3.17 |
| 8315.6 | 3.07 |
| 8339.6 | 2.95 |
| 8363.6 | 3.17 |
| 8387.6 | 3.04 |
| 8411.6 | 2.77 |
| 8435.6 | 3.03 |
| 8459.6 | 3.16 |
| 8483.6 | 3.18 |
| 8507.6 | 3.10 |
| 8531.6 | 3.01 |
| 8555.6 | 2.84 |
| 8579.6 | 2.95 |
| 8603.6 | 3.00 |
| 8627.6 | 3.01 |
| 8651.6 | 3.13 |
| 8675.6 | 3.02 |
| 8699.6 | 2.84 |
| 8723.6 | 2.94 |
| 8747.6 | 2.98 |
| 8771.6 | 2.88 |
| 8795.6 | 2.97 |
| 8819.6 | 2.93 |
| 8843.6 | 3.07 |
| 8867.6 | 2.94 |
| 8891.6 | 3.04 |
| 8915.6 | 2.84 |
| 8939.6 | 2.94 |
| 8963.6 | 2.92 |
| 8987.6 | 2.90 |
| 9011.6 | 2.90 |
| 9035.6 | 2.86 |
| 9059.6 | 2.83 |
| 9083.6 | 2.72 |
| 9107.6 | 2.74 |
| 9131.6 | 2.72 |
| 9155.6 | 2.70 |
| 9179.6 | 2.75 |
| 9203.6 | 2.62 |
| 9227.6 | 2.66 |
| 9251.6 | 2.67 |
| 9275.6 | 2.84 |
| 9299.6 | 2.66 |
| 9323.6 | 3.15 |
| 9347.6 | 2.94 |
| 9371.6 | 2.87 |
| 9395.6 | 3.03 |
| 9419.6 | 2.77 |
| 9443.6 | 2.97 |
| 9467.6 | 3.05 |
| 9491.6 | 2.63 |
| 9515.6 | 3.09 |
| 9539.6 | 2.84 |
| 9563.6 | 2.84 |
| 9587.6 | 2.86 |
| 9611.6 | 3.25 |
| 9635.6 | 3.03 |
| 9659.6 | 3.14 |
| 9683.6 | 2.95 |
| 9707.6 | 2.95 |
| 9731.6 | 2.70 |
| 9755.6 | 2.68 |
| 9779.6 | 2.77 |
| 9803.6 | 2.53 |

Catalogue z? 0.281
